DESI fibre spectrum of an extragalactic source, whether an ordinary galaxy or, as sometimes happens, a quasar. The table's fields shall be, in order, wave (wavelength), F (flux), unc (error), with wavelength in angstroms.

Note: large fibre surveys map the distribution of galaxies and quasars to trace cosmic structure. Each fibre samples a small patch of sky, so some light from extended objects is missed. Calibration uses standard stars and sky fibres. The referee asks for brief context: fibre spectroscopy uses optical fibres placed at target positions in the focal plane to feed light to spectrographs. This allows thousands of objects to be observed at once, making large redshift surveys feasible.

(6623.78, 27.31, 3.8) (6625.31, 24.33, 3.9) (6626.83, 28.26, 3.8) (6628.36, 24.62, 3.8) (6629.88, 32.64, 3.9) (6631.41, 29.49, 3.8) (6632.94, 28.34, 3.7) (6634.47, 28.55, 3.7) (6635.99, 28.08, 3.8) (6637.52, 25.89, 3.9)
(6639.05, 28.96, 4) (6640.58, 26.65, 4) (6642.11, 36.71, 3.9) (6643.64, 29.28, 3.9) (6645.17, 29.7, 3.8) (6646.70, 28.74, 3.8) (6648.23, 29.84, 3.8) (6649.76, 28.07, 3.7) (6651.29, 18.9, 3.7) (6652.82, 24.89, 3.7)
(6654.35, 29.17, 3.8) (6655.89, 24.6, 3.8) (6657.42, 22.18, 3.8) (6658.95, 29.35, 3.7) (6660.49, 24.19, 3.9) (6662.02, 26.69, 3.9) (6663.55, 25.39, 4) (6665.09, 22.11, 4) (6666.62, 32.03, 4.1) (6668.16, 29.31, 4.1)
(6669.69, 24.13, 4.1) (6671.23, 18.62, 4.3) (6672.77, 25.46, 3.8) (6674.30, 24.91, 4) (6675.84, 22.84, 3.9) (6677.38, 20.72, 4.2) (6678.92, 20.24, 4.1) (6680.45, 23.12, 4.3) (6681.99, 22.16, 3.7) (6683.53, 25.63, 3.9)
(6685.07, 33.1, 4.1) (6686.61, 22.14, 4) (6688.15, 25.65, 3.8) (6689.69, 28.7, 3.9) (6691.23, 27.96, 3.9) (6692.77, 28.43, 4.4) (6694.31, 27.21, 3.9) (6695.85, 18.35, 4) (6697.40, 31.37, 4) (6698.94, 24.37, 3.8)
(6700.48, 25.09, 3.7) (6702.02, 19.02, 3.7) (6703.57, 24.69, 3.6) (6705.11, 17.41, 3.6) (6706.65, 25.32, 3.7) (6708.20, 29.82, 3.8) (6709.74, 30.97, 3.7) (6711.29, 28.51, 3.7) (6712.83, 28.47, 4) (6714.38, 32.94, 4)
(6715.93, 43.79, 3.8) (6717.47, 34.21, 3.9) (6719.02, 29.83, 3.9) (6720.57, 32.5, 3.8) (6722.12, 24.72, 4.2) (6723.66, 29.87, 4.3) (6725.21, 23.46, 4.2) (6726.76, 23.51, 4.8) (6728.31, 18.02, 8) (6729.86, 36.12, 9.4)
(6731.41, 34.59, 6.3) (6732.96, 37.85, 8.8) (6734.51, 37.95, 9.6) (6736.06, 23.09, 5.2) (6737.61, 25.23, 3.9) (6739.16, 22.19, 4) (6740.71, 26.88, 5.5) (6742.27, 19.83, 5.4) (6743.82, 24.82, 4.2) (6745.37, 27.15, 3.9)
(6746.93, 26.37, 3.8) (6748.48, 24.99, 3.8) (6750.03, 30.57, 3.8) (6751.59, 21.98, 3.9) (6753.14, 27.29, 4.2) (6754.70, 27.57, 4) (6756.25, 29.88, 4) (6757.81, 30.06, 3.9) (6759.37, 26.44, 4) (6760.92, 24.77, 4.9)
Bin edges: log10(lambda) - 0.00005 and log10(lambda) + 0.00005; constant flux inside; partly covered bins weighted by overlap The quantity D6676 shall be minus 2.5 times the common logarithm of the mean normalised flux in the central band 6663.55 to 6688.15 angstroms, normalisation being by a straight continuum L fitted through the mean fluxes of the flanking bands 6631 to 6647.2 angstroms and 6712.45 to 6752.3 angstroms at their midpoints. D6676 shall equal 0.18 mag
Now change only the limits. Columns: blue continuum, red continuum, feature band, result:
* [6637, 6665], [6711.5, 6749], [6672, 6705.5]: 0.14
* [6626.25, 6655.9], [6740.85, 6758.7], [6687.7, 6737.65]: -0.05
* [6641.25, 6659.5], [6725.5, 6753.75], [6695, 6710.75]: 0.11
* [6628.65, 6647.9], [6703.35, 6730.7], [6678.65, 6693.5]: 0.12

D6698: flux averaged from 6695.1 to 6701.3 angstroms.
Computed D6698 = 24.8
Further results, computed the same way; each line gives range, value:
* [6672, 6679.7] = 22.8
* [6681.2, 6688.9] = 25.7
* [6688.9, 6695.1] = 28.1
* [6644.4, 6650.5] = 29.1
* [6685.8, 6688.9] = 24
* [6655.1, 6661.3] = 25.1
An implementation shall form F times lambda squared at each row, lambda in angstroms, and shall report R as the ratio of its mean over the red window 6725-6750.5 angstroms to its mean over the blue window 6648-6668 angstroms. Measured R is 1.08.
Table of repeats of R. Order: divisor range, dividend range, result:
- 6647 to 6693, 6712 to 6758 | 1.15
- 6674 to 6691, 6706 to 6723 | 1.28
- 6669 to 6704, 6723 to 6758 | 1.13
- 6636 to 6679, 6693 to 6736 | 1.11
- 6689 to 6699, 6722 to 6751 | 1.03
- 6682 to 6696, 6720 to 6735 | 1.13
